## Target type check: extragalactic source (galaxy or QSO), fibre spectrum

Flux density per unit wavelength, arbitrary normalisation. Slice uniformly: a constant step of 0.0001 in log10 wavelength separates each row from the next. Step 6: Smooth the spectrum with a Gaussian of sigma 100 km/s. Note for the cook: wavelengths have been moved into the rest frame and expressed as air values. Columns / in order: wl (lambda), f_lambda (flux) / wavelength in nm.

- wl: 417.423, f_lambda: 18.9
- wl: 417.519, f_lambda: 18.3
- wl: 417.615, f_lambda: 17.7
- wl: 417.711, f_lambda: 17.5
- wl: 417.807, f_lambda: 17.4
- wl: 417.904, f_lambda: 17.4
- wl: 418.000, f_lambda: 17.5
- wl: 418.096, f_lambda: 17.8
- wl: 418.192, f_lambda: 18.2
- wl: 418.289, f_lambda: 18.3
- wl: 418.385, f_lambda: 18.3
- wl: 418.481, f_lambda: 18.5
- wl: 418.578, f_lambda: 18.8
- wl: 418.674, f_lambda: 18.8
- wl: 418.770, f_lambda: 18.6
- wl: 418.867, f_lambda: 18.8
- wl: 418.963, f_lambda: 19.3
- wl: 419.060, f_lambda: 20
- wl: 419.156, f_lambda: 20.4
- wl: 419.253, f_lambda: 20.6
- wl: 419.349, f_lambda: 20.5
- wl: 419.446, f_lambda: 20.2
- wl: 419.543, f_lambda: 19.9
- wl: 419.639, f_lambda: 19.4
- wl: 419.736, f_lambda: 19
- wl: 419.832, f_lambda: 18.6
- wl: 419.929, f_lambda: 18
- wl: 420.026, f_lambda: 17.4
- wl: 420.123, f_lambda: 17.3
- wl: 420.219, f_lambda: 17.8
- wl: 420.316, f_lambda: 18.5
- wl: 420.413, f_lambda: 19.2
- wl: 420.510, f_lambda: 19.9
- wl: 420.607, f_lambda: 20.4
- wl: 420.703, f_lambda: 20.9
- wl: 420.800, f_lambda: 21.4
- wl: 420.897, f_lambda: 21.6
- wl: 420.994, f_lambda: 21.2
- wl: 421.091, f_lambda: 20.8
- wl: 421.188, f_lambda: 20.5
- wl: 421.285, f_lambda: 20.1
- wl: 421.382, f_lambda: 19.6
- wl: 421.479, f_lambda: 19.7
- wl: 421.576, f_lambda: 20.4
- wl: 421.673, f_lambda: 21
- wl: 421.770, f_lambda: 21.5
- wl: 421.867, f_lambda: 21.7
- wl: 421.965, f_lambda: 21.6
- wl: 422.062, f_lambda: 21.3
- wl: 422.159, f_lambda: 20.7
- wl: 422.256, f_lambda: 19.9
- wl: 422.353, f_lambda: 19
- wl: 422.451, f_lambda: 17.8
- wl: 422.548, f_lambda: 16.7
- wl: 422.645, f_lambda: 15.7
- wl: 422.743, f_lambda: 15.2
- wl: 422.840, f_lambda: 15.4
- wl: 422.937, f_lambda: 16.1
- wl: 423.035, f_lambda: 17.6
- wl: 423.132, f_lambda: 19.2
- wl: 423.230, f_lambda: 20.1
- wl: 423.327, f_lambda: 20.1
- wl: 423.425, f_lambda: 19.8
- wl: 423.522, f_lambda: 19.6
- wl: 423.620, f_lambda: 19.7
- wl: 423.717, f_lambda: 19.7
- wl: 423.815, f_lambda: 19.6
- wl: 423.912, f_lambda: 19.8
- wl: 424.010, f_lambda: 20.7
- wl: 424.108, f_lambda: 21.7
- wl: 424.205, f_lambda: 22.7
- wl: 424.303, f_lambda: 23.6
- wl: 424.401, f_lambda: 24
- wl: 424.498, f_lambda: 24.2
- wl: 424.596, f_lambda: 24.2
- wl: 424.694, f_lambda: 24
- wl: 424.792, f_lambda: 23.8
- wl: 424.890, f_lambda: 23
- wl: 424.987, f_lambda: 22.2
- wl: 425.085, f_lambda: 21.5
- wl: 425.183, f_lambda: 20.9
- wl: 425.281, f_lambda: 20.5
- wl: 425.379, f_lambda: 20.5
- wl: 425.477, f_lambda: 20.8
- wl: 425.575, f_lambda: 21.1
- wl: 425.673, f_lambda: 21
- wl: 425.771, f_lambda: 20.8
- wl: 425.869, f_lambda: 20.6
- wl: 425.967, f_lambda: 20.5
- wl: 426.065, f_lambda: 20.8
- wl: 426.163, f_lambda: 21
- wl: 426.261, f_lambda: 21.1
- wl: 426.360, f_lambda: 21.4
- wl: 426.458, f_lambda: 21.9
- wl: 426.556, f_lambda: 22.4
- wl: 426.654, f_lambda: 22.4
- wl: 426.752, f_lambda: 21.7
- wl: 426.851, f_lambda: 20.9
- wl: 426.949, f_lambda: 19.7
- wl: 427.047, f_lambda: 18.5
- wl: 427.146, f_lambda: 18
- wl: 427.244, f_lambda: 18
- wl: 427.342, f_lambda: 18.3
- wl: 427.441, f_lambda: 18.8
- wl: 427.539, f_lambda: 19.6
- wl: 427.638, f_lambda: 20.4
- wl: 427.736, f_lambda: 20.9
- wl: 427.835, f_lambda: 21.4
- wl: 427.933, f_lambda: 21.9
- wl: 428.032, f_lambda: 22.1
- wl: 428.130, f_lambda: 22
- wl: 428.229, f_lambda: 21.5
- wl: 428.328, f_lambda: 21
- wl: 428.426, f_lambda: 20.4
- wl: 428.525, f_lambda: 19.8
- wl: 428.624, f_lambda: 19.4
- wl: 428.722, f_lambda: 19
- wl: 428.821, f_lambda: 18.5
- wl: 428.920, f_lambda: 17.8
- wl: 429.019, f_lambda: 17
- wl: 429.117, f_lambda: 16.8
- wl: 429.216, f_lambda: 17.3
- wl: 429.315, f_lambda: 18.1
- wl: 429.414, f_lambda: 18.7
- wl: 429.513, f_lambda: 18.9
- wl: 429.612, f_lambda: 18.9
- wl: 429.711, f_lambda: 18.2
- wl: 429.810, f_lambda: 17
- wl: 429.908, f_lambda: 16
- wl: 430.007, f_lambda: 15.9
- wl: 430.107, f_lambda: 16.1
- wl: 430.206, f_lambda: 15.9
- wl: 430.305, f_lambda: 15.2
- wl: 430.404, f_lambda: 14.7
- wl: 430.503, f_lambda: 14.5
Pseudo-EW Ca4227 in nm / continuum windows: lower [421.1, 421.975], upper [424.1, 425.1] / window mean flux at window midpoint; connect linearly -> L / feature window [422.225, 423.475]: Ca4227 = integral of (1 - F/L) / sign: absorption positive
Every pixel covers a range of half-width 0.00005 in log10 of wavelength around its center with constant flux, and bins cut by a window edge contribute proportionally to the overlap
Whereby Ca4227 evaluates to 0.22 nm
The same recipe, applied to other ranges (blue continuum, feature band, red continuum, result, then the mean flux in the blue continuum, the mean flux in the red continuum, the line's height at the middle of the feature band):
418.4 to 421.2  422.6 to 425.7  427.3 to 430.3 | -0.224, 19.5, 18.9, 19.2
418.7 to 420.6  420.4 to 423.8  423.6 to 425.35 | 0.163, 19.1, 22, 20.6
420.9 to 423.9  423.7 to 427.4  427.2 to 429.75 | -0.351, 19.4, 19.4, 19.4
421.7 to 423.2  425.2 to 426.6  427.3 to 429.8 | -0.141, 18.7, 19.4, 19.1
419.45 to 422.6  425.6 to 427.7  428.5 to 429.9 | -0.193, 19.8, 18.2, 18.7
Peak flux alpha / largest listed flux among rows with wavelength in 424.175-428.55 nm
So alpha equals 24.2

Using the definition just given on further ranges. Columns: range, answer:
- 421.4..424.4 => 23.6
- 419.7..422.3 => 21.7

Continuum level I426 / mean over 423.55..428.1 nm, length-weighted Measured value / 21.1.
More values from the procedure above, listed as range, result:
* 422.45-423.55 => 17.7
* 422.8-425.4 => 20.9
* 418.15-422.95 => 19.3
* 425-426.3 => 20.9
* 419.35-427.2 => 20.3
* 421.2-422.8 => 19.5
